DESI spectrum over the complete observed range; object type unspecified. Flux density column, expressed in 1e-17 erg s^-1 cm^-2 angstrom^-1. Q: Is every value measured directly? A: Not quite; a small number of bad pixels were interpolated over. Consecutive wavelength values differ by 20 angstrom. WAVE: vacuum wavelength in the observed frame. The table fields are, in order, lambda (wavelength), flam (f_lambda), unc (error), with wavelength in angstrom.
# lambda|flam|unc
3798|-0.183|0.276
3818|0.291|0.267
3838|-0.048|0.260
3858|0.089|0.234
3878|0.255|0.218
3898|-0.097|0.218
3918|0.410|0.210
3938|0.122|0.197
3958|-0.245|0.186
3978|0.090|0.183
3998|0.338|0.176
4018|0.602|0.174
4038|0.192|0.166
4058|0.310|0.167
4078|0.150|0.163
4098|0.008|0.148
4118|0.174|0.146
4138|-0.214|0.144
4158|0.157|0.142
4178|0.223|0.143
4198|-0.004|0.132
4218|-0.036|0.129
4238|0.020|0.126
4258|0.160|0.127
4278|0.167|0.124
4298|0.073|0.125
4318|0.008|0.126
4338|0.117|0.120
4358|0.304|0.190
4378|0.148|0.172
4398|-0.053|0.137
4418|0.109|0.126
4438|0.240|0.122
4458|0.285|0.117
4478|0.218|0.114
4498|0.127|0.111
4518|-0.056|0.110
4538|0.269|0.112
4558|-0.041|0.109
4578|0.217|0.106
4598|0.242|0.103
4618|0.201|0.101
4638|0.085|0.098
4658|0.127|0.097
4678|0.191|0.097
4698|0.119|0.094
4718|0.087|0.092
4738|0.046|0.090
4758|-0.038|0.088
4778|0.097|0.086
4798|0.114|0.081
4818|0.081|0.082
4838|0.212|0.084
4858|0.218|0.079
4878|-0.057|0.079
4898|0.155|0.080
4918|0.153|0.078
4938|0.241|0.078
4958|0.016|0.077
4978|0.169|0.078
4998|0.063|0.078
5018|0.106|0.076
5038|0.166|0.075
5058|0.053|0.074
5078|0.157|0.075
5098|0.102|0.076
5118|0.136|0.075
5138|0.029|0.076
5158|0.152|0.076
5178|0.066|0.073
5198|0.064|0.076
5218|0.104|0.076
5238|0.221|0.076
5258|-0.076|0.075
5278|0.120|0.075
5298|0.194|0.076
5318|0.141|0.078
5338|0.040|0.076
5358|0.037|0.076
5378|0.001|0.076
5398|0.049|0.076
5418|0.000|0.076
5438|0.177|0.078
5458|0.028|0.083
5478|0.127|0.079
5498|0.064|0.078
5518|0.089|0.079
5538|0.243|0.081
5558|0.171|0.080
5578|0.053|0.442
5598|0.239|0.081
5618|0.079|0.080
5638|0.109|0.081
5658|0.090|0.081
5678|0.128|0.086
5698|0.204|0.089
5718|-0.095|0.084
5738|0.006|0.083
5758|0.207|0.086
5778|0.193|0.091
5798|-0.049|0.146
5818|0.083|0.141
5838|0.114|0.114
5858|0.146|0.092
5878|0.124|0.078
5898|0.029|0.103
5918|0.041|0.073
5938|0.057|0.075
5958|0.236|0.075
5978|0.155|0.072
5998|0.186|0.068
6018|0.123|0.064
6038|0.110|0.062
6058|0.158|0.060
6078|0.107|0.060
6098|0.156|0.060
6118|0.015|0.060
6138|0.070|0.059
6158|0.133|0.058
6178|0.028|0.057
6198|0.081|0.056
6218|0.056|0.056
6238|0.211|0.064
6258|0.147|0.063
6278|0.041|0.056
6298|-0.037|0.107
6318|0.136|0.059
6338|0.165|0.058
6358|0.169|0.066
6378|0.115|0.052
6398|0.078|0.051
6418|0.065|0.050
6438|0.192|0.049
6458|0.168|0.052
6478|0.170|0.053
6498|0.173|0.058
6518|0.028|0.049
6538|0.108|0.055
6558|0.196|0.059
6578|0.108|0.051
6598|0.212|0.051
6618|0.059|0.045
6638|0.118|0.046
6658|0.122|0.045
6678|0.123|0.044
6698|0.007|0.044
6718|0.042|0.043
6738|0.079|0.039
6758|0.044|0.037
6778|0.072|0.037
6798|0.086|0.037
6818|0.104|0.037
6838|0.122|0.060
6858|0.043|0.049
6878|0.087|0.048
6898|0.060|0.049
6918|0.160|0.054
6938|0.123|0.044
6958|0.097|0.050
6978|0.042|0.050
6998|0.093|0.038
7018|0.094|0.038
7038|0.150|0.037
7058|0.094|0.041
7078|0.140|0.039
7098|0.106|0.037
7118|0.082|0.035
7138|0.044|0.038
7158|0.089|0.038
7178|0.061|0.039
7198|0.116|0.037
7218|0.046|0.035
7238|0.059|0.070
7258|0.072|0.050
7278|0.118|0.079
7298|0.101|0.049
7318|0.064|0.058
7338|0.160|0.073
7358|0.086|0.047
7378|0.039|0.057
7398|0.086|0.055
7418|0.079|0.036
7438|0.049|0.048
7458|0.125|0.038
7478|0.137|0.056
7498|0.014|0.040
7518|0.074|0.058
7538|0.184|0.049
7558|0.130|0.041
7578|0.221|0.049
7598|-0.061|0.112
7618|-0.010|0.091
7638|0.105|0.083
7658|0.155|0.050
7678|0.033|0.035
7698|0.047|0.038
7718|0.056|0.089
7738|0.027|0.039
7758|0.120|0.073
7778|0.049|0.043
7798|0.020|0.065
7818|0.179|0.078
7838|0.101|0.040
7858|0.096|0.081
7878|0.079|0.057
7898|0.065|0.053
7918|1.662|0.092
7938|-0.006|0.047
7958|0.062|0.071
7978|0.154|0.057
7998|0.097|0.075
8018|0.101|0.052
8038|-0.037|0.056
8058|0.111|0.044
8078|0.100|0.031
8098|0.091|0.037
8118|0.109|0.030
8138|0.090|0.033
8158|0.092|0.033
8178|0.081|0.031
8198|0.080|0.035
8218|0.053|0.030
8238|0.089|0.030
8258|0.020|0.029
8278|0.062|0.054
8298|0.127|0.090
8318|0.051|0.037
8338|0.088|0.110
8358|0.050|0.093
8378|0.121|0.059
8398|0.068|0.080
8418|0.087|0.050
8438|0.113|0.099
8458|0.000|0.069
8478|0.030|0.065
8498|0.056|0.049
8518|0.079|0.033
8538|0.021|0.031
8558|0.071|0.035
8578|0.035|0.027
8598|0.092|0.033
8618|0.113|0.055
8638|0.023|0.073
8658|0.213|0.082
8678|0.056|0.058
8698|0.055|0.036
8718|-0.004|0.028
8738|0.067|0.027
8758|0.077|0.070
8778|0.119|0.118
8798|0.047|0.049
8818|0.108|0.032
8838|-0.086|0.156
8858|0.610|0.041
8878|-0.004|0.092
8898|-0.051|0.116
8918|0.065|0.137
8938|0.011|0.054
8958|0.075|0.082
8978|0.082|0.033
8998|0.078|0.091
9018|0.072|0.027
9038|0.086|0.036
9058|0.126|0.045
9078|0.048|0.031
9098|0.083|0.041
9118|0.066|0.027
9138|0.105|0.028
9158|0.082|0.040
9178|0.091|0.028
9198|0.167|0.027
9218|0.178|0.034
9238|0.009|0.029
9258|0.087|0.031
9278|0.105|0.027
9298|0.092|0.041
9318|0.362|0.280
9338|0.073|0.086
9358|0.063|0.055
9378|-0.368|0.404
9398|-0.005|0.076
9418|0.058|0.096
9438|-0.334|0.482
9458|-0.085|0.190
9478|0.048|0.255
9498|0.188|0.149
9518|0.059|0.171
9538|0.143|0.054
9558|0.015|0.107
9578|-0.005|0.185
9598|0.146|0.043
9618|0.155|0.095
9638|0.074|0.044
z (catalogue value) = 1.38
